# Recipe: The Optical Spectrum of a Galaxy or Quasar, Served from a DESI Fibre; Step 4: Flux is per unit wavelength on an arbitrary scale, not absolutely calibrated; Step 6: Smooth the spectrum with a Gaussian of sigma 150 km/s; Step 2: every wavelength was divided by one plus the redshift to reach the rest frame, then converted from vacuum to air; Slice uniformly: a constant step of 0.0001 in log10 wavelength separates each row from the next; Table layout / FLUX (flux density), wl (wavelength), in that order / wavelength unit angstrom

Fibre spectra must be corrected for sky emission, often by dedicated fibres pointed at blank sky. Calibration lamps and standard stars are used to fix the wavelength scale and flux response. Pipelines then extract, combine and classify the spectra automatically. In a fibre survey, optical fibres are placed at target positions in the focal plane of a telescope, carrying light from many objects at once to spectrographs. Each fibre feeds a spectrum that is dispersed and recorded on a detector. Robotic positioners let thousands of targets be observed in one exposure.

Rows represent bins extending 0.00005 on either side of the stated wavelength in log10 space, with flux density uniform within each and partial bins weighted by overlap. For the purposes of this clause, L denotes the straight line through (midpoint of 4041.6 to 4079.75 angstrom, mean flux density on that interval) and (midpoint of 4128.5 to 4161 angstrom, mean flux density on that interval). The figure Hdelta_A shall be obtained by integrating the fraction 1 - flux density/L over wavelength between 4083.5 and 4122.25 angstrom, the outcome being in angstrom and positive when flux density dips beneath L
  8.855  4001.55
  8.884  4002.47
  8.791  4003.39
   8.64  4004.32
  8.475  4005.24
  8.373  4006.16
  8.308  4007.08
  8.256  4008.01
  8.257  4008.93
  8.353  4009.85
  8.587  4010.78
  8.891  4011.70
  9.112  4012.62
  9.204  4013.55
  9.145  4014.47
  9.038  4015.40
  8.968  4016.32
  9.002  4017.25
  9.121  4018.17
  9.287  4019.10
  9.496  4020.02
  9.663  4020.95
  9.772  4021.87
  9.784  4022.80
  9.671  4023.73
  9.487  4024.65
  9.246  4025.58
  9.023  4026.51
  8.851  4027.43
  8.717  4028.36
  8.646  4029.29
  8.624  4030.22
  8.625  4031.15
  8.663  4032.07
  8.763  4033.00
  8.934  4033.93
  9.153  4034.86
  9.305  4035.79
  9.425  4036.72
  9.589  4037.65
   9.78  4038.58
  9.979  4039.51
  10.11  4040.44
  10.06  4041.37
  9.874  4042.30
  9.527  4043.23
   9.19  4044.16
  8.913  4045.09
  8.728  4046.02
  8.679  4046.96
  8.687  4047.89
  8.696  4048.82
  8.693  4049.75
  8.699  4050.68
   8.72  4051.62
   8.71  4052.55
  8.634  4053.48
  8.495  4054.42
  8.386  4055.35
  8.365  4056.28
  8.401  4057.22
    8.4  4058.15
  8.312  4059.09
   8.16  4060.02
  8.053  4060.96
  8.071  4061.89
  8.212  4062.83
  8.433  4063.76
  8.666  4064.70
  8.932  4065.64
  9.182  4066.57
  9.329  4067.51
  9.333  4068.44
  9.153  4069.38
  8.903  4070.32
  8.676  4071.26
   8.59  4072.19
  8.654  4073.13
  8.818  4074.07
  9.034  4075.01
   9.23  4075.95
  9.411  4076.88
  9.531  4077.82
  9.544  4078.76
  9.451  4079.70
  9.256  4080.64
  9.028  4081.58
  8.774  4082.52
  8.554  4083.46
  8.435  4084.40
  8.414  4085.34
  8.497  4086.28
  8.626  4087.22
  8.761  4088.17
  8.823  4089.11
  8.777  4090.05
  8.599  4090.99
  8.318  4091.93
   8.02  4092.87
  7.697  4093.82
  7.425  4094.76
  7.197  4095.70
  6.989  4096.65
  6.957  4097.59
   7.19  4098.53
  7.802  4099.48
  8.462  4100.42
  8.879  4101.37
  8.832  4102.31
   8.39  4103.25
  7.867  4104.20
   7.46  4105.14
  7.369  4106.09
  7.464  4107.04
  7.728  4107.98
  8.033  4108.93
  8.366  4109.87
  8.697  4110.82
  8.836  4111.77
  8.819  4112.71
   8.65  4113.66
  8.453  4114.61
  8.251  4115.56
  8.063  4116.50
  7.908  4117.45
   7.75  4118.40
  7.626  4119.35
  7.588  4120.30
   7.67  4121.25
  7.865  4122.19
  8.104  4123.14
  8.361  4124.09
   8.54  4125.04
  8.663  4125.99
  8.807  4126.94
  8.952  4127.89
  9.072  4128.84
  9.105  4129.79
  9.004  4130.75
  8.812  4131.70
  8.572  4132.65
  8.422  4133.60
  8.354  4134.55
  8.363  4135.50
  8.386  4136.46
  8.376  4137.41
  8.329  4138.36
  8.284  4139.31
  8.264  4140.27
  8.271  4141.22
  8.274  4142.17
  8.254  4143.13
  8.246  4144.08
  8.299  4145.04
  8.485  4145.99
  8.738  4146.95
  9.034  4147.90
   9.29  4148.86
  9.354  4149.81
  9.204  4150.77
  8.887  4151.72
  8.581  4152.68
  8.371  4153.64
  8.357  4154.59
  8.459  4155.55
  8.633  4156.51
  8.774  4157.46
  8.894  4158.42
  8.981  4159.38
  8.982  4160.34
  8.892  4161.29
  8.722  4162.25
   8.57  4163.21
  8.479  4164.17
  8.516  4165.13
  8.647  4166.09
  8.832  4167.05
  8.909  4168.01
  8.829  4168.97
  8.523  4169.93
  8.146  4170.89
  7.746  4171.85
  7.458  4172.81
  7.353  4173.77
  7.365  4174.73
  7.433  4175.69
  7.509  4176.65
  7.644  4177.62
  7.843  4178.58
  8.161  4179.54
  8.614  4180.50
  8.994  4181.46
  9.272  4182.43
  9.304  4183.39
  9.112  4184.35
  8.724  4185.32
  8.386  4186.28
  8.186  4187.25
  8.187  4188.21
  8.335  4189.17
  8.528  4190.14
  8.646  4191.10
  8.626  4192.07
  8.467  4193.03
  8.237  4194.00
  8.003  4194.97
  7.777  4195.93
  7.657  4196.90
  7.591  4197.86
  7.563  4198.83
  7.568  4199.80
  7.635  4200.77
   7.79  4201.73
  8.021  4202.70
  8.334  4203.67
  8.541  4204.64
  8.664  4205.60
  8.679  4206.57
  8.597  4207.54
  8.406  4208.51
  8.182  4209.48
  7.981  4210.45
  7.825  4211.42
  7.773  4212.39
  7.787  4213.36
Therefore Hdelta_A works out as 2.8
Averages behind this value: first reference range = 8.82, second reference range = 8.64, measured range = 8.09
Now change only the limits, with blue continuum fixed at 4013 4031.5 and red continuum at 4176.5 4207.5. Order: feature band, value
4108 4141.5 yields 0.97 angstrom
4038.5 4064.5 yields 0.61 angstrom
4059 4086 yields 0.20 angstrom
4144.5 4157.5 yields -0.38 angstrom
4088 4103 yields 1.28 angstrom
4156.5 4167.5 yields -0.40 angstrom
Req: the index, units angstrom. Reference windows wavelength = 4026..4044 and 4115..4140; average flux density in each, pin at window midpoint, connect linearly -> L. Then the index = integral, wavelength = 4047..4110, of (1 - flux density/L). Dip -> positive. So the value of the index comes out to 2.5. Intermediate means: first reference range 9.24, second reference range 8.35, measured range 8.47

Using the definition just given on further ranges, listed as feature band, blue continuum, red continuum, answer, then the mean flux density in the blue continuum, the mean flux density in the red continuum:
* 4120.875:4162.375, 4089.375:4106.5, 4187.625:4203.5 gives -3.2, 7.92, 8.05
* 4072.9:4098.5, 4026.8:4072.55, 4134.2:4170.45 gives 0.8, 8.88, 8.62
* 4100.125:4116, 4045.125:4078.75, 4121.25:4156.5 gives 0.7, 8.73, 8.57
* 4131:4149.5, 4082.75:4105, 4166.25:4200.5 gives -0.7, 8.15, 8.21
